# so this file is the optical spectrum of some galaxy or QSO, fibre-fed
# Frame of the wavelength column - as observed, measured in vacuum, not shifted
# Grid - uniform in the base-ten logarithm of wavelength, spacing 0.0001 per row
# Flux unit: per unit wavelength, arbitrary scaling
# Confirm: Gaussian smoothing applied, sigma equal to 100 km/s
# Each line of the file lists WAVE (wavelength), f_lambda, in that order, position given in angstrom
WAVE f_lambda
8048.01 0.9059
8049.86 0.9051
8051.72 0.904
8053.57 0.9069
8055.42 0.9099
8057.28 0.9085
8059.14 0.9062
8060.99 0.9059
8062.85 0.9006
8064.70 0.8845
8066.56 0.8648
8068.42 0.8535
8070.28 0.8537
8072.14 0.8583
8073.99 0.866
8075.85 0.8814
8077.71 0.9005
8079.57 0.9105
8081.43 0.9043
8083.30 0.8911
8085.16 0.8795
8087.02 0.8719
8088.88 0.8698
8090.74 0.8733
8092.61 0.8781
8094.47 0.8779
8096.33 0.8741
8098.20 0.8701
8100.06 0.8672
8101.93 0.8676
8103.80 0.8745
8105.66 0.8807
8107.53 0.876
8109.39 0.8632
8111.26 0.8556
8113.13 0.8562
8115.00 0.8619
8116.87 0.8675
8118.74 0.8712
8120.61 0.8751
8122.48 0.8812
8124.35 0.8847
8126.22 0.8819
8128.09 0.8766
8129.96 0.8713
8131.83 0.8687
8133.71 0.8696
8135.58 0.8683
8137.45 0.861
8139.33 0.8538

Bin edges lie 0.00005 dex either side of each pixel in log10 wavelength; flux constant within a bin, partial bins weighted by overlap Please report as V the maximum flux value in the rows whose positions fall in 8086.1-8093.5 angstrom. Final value 0.8781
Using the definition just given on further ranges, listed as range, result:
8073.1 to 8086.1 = 0.9105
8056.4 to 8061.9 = 0.9085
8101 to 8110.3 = 0.8807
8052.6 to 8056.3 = 0.9099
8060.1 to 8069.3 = 0.9059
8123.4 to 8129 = 0.8847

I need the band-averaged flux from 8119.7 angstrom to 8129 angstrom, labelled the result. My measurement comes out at 0.88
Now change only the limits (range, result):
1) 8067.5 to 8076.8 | 0.863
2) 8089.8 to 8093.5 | 0.875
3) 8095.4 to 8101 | 0.87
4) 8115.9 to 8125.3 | 0.876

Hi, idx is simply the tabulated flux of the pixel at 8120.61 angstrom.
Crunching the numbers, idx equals 0.8751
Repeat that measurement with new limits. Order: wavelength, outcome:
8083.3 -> 0.8911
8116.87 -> 0.8675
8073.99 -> 0.866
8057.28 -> 0.9085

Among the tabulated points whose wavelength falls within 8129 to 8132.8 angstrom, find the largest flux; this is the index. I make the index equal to 0.8713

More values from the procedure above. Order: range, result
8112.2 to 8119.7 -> 0.8712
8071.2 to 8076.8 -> 0.8814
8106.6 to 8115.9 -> 0.876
